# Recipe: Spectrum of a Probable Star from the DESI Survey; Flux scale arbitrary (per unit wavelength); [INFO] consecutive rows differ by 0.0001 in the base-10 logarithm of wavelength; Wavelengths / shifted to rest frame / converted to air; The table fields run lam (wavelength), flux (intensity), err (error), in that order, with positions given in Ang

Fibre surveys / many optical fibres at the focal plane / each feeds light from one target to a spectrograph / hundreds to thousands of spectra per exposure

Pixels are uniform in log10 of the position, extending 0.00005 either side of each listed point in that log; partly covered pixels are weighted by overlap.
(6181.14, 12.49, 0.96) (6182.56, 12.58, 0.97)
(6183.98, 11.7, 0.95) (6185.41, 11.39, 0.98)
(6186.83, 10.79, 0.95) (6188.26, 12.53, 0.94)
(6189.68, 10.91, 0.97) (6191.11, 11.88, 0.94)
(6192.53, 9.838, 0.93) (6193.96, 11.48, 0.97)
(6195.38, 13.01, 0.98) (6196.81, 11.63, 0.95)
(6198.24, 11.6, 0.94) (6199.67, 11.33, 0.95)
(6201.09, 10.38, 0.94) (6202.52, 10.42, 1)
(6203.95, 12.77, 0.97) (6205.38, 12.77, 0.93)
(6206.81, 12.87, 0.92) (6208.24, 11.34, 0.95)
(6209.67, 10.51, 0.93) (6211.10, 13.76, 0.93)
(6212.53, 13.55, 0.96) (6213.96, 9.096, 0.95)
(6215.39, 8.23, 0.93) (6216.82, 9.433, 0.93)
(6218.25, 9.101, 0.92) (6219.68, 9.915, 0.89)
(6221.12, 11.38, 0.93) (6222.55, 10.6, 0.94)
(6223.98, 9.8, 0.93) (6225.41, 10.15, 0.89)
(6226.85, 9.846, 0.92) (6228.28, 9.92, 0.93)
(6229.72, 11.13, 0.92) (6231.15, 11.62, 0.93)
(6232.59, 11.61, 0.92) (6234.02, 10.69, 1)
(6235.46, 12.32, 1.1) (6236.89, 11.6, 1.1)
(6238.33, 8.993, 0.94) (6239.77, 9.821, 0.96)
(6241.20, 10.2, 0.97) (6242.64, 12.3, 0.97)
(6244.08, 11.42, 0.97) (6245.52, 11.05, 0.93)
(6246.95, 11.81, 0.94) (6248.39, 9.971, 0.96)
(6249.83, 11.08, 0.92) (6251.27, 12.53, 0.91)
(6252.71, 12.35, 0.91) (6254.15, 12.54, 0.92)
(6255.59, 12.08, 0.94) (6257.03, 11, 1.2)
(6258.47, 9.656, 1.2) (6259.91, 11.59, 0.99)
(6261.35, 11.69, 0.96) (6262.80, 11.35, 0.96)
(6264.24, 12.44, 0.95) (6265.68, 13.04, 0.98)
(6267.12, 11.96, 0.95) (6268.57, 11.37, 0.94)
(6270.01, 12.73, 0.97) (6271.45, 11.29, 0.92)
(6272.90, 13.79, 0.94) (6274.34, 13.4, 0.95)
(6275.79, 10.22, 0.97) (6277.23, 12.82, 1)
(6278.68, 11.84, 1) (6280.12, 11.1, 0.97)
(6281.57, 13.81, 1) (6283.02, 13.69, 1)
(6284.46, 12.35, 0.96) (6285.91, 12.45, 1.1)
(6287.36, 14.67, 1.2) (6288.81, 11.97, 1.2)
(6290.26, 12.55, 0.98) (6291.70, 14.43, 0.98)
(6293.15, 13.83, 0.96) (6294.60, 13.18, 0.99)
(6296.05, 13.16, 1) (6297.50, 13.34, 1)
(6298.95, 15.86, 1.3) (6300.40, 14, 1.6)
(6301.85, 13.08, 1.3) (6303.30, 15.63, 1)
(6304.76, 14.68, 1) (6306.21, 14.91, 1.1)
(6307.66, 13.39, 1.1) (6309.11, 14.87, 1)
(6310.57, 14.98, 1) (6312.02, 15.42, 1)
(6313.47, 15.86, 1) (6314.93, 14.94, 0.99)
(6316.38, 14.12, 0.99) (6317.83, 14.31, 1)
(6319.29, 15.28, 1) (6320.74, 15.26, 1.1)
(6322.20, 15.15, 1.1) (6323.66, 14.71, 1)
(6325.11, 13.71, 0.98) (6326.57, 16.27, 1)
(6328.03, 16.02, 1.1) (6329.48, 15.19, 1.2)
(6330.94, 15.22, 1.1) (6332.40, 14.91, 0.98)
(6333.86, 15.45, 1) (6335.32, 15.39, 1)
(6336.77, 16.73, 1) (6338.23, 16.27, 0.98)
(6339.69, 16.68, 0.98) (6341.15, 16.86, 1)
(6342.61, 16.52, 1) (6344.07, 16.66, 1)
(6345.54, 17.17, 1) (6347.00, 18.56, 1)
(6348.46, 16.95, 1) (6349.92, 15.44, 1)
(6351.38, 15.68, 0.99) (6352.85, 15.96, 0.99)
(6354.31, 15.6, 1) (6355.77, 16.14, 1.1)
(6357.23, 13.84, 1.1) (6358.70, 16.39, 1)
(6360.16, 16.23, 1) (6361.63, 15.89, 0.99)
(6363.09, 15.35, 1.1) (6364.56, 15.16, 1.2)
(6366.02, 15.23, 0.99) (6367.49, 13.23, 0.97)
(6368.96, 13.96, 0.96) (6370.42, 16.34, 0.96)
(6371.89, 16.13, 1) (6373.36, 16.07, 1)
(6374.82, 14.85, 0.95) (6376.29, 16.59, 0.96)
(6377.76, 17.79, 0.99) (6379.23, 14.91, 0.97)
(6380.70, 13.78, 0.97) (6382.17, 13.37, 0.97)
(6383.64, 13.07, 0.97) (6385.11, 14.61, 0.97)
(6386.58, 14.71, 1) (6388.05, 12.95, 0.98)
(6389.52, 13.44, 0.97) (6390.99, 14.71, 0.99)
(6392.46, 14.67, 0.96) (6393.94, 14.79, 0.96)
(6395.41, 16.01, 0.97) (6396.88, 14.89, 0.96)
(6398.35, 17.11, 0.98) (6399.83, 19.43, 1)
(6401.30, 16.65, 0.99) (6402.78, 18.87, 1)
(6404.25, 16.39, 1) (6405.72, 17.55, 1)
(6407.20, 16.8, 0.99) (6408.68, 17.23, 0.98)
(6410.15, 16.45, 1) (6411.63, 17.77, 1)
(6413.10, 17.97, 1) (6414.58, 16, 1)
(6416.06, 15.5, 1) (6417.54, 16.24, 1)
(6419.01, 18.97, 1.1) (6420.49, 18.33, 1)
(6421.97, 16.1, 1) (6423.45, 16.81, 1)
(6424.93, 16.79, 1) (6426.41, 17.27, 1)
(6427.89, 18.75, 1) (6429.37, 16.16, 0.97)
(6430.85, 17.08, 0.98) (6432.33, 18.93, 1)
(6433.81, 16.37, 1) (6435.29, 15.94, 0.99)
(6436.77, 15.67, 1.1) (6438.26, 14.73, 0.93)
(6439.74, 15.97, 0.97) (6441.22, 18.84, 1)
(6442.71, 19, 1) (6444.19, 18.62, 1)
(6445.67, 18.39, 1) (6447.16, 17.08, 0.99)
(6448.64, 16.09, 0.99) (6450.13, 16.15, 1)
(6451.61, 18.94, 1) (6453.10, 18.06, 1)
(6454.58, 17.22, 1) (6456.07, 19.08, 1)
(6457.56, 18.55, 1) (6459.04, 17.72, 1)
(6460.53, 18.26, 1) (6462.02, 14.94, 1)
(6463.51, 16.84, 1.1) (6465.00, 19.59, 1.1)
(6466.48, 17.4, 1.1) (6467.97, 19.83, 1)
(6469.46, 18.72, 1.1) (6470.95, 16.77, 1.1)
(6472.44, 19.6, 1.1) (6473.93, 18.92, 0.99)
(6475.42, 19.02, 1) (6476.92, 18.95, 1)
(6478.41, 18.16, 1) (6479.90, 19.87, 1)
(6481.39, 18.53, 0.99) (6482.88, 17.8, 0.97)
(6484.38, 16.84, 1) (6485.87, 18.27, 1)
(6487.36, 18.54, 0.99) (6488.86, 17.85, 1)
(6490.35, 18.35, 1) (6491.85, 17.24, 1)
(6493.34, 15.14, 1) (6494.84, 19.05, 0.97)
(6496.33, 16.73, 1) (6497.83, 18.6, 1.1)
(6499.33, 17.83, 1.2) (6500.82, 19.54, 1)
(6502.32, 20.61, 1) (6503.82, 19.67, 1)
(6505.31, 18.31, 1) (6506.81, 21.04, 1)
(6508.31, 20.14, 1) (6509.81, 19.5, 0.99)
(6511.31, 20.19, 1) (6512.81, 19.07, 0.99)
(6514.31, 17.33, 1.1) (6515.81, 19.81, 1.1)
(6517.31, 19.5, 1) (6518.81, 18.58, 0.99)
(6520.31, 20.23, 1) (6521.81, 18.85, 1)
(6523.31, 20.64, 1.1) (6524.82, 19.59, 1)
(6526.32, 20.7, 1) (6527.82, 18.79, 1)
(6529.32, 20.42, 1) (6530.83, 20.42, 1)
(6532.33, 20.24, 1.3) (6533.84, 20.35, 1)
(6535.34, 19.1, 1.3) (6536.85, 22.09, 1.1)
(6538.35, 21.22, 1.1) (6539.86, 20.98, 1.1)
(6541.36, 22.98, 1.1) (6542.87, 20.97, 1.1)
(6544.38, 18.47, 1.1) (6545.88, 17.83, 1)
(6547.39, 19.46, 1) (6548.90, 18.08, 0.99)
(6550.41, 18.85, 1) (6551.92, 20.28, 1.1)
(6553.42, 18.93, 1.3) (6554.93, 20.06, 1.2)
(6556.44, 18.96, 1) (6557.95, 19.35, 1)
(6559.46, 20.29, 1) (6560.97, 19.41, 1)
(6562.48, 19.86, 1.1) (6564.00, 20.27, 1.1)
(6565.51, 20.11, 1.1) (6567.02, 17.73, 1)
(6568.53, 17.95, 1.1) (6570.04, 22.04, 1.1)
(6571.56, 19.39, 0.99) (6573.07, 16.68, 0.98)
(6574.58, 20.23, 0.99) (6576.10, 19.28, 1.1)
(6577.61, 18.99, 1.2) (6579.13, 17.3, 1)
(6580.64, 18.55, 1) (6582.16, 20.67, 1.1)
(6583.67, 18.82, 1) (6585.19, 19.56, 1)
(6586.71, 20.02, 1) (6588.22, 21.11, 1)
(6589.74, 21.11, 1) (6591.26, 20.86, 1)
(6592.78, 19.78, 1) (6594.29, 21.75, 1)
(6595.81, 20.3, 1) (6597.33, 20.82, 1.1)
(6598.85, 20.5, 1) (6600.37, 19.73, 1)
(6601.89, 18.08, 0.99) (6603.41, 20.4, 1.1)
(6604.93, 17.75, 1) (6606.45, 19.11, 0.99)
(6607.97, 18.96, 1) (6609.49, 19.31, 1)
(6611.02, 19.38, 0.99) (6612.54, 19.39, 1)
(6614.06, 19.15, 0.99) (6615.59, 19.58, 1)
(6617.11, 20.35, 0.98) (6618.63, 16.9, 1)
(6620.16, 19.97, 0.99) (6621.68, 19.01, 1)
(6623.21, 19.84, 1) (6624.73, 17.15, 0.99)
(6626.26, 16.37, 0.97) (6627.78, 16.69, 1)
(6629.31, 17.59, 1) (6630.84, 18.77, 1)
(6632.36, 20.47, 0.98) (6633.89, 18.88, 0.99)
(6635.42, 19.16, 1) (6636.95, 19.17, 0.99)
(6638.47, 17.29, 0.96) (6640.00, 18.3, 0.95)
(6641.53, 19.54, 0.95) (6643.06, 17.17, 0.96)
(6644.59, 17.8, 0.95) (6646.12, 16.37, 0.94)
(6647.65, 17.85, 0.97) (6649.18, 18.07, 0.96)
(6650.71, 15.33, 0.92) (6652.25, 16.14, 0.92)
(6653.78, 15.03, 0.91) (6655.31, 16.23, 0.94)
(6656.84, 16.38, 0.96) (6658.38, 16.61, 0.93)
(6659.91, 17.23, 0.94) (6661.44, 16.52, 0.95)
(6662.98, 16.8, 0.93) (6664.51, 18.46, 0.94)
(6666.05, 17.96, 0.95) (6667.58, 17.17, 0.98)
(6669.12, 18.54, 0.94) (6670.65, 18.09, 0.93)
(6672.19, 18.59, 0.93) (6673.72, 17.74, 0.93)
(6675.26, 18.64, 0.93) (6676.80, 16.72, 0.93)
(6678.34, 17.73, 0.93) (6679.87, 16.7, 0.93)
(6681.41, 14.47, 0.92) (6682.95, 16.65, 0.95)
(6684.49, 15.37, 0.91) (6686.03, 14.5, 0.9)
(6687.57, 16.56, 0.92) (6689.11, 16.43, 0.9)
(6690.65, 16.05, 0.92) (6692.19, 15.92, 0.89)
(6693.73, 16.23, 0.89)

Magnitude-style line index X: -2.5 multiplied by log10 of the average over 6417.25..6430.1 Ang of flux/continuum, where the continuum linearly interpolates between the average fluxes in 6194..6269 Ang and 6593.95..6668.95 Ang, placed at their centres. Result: -0.185 mag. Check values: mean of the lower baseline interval 11.2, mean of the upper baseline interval 18.3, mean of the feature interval 17.3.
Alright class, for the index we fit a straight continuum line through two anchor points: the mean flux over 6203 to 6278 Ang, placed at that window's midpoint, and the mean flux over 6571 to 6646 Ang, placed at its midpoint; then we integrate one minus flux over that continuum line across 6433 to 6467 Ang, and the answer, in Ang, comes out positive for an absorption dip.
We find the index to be -3.5 Ang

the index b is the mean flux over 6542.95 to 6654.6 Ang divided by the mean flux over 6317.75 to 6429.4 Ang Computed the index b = 1.19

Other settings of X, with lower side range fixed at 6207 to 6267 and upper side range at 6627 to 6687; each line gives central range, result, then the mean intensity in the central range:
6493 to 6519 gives -0.25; 19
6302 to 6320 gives -0.21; 14.8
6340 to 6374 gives -0.23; 15.9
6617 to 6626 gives -0.11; 18.6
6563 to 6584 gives -0.19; 19.2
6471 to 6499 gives -0.22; 18.1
